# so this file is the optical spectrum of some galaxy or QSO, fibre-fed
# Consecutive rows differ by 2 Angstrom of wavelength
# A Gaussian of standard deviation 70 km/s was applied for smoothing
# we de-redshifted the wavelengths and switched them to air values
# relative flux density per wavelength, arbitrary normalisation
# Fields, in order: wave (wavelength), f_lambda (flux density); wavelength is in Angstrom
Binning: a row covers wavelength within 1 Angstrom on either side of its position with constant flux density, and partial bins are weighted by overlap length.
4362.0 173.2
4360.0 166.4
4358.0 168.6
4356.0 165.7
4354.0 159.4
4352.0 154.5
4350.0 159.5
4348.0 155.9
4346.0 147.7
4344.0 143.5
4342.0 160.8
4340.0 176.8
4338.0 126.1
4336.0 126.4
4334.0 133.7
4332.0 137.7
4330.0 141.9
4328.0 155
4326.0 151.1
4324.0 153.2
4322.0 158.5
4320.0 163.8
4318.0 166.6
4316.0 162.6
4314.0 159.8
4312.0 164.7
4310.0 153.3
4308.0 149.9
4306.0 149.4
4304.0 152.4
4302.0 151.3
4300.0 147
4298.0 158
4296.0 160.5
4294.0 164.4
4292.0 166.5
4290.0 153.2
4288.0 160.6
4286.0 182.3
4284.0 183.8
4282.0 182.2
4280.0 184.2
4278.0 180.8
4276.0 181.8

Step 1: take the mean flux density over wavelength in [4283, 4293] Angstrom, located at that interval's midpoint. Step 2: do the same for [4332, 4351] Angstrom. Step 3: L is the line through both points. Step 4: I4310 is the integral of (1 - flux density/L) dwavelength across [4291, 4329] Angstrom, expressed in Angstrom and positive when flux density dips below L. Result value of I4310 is 0.7 Angstrom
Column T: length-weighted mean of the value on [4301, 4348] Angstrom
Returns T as 152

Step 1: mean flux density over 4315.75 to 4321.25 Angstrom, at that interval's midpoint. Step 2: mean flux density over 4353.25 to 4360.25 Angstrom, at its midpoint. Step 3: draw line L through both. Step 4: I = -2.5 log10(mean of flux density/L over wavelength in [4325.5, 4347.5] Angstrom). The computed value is 0.13 mag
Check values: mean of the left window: 164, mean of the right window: 165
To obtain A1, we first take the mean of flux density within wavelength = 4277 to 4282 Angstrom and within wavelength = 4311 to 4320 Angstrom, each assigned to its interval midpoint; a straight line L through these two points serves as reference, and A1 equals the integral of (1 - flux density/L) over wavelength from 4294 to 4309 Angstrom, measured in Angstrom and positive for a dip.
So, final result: 1.5 Angstrom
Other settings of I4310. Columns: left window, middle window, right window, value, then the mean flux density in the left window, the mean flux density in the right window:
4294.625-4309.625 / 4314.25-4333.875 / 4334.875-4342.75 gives -0.6 Angstrom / 153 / 147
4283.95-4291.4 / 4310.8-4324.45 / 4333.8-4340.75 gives -0.9 Angstrom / 168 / 140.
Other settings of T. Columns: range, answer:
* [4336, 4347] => 149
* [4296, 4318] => 156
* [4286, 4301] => 160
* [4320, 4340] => 145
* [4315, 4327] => 159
